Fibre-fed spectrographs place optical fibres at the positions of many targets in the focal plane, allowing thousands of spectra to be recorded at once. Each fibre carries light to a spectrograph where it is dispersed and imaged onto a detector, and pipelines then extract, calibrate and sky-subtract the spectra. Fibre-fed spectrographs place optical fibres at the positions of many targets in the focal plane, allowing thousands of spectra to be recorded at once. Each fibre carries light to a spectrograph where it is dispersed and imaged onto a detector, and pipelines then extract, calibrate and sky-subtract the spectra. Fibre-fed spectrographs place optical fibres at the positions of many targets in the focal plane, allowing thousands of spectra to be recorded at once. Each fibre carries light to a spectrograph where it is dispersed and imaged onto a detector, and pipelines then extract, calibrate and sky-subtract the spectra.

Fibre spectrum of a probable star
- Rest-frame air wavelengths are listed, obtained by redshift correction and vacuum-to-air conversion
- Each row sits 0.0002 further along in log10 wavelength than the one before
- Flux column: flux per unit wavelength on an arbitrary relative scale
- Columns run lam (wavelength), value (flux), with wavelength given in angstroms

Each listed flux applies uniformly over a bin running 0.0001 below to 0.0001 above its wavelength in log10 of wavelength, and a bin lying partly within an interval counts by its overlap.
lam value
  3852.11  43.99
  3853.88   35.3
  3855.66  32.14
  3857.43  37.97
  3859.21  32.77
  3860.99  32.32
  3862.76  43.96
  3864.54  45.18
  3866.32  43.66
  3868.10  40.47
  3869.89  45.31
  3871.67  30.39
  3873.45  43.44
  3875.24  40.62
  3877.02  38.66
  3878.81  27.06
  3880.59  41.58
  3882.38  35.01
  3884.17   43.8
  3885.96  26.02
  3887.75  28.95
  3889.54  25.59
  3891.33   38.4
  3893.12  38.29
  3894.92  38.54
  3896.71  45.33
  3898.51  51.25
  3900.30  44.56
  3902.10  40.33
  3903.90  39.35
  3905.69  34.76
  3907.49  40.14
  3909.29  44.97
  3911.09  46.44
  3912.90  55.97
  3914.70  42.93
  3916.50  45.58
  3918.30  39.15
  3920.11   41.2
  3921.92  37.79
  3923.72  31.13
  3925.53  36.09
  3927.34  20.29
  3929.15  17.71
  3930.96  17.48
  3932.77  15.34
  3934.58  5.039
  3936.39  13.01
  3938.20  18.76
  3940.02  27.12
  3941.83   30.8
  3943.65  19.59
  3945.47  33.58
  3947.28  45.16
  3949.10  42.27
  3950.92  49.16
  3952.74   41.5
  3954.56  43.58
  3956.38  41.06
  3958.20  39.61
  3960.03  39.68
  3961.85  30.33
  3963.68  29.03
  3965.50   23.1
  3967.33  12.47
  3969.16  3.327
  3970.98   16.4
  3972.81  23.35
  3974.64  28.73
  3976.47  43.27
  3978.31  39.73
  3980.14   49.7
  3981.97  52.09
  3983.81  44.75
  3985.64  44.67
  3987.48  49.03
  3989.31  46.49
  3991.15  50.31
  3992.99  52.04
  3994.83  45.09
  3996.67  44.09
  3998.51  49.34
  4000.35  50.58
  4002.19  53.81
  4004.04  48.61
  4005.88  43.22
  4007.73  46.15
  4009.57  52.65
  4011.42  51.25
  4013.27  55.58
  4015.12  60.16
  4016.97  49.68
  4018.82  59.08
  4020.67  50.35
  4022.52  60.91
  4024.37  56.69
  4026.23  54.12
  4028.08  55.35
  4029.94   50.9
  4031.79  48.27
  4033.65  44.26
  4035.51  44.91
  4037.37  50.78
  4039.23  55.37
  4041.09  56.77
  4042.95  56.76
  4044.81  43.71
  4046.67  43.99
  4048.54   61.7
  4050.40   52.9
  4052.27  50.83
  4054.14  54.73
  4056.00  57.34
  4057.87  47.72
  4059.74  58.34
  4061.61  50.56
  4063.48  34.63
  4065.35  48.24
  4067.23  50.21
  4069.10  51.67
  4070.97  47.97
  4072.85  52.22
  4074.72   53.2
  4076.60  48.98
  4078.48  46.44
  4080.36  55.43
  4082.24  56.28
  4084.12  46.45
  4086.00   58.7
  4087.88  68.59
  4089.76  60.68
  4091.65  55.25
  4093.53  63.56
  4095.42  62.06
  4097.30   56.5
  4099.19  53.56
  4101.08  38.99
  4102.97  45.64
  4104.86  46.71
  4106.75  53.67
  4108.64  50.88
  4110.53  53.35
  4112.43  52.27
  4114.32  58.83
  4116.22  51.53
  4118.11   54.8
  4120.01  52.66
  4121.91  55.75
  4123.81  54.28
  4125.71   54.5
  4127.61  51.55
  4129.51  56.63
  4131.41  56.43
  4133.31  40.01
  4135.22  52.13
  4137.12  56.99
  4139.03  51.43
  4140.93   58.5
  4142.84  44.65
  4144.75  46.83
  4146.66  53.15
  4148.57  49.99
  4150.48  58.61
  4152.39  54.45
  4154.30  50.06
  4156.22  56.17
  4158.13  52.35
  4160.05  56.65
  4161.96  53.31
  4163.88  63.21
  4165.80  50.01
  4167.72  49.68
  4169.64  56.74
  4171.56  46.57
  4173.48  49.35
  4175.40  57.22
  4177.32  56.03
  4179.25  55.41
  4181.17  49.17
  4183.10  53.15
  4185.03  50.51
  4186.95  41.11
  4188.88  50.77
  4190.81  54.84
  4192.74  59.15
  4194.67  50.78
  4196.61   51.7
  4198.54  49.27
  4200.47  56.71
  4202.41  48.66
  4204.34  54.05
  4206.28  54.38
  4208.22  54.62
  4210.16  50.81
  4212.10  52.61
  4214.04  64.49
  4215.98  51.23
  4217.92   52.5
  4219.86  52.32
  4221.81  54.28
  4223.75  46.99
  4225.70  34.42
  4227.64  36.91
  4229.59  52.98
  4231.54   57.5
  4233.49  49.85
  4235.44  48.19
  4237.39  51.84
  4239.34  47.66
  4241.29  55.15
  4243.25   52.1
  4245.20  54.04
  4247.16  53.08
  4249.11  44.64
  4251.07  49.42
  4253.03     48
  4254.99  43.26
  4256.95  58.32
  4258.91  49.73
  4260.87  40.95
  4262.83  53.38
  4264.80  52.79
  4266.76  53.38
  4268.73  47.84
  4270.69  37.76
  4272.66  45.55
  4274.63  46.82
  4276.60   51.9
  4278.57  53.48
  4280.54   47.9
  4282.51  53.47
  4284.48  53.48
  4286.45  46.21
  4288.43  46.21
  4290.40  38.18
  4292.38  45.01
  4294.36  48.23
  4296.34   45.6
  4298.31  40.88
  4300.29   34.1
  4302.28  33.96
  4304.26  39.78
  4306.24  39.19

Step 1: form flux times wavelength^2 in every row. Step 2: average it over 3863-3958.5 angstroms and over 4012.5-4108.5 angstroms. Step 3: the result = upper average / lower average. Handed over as 1.58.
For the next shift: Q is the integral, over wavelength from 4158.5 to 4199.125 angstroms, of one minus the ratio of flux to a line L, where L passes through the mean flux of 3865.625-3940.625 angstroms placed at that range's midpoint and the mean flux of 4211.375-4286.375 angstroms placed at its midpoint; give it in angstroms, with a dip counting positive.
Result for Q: -4.92 angstroms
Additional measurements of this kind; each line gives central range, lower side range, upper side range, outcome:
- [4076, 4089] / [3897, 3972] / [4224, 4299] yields -4.8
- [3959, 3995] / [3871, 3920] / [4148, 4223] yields 6.2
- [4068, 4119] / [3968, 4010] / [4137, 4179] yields -4.6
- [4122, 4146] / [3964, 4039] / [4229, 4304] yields -2.8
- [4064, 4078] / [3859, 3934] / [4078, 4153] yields 0.1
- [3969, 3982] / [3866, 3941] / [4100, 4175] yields 2.6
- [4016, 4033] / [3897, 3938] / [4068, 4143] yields -3.2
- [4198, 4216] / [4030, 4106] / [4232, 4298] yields -1.5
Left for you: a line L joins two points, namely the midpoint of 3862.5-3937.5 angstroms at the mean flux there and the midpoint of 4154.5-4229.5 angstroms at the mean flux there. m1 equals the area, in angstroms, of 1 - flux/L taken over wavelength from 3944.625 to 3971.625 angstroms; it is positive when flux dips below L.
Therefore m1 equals 4.3 angstroms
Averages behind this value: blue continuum 36.1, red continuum 52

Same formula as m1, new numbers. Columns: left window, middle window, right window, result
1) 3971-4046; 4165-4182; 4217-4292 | -1.2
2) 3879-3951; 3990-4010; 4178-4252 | -4.8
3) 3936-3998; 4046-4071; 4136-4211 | -4.4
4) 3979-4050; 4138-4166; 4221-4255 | -2.1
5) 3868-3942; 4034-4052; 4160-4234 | -3.6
